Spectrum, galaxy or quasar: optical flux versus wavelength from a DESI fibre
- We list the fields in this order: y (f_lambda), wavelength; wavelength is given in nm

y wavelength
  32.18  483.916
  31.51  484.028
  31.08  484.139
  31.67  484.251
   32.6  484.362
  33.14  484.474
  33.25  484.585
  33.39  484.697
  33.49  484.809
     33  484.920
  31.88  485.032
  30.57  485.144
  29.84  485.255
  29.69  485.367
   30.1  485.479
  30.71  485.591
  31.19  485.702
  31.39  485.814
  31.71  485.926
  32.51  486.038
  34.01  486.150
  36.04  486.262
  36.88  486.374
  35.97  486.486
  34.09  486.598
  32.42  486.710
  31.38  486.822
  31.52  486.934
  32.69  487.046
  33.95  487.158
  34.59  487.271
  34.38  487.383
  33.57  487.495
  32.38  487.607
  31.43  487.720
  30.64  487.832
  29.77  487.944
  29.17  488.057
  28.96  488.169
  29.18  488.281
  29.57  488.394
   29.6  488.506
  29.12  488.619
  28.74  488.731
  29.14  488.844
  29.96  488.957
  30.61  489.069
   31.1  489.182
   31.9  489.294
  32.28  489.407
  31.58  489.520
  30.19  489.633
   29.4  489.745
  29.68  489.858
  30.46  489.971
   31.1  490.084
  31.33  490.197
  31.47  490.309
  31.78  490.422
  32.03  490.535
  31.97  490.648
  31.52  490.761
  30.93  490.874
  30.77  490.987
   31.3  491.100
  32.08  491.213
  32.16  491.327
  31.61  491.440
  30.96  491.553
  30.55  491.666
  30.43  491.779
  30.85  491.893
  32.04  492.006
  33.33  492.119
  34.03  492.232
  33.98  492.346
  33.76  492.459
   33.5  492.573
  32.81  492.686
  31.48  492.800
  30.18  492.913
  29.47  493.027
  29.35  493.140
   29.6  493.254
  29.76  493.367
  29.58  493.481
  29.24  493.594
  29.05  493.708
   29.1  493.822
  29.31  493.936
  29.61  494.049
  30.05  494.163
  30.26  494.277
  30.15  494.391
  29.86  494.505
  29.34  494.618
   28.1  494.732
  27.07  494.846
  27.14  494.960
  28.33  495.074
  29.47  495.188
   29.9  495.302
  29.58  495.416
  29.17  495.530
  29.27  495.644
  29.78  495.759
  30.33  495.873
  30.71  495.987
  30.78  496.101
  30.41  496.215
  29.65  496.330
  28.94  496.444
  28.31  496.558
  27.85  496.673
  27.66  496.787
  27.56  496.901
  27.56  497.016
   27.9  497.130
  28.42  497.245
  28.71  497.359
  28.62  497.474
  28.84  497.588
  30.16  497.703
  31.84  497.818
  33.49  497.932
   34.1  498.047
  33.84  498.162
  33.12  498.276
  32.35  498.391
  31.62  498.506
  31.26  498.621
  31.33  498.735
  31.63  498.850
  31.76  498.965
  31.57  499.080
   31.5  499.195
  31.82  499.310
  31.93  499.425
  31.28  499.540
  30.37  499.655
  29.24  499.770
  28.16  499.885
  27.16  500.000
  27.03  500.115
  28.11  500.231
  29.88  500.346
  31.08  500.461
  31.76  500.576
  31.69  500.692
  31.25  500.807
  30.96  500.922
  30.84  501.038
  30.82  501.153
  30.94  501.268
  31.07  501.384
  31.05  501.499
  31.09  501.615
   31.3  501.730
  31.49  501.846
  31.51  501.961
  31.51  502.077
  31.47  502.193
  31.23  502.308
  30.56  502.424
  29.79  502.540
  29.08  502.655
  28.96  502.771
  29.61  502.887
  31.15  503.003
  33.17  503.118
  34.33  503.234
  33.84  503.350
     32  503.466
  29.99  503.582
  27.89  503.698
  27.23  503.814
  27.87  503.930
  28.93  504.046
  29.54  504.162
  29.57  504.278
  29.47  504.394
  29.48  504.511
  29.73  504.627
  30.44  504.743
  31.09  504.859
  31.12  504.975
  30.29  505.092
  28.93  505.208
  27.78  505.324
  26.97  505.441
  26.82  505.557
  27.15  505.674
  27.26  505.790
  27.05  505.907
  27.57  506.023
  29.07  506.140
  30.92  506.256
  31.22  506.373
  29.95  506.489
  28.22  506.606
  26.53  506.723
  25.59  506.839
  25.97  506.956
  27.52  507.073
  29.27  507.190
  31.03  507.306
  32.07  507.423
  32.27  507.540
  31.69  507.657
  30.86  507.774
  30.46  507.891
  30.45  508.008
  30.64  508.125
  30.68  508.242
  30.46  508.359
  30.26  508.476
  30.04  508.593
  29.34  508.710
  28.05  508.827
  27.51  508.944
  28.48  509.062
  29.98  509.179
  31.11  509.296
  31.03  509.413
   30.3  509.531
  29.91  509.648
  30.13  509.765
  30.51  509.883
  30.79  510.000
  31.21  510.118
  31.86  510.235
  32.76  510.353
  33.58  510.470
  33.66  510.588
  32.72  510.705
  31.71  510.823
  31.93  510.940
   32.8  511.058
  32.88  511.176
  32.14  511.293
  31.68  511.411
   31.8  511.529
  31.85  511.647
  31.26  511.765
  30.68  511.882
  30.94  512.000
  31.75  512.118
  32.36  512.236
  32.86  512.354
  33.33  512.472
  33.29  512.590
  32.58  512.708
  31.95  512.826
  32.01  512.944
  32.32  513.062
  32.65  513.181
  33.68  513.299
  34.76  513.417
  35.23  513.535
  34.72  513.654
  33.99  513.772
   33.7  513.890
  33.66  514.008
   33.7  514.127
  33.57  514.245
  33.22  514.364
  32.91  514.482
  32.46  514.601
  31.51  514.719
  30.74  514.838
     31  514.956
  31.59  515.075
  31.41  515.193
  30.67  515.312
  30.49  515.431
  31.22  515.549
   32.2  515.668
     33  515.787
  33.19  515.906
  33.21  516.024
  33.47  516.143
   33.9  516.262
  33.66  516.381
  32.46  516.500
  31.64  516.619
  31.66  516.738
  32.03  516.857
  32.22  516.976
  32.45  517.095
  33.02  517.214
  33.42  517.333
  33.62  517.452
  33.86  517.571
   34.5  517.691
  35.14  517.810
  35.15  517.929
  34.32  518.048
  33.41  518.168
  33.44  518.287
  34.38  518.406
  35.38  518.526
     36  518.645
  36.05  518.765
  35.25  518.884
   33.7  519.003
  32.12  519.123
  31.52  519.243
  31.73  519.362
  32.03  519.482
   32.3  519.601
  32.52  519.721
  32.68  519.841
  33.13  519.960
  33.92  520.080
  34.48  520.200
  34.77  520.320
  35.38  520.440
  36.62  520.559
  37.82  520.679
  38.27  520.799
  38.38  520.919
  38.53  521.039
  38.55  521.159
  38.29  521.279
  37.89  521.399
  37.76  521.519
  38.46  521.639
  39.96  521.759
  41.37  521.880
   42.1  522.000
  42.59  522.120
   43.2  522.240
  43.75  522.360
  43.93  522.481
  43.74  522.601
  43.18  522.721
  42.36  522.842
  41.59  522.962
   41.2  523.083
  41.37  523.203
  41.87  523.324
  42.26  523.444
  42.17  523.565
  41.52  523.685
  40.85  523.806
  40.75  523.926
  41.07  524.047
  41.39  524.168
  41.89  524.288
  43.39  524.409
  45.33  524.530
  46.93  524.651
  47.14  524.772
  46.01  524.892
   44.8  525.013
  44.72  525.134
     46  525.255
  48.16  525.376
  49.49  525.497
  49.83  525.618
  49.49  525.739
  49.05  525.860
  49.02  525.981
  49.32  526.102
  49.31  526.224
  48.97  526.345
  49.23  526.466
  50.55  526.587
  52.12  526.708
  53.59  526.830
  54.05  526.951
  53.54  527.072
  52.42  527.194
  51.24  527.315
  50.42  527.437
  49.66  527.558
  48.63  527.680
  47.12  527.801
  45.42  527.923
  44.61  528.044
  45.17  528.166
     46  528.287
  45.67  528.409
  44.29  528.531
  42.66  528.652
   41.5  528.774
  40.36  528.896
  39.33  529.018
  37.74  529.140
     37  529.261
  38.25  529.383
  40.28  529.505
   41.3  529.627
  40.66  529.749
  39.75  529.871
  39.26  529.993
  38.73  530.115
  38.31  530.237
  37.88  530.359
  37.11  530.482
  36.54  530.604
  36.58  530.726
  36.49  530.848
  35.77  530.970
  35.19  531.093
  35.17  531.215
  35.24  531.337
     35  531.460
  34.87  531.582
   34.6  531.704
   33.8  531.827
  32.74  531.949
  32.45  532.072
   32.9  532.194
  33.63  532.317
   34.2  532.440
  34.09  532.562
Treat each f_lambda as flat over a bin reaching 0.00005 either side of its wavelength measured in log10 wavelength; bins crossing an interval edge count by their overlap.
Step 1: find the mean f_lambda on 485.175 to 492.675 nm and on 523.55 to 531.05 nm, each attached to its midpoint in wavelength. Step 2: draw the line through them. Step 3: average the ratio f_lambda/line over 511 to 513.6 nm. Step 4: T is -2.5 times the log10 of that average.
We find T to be 0.21 mag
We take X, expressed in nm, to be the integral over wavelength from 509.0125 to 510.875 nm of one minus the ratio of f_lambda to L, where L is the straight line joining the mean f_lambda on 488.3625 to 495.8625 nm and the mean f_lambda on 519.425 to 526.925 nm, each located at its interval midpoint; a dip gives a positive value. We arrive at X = 0.30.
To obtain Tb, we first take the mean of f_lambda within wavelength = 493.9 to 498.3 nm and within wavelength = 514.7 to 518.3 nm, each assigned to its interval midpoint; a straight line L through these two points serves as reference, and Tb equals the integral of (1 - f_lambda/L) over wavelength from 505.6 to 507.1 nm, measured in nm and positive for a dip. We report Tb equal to 0.15 nm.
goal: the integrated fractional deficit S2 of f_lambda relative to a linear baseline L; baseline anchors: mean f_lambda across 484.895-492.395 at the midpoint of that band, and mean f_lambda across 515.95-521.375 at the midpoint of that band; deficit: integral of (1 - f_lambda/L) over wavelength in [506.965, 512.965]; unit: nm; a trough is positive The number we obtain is 0.42 nm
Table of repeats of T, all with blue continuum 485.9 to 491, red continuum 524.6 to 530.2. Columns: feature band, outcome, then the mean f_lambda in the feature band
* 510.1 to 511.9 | 0.23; 32.2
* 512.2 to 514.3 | 0.22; 33.4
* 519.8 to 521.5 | 0.19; 36.4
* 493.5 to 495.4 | 0.16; 29.1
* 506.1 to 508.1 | 0.29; 29.6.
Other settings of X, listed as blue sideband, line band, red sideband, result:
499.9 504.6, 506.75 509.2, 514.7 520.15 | 0.14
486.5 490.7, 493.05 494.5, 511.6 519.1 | 0.09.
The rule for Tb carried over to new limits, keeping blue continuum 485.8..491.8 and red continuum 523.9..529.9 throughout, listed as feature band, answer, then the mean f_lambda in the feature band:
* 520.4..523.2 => 0.239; 40.3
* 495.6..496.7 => 0.150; 29.6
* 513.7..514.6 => 0.167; 33.5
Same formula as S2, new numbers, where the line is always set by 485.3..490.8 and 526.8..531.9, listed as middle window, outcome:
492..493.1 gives 0.01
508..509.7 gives 0.31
